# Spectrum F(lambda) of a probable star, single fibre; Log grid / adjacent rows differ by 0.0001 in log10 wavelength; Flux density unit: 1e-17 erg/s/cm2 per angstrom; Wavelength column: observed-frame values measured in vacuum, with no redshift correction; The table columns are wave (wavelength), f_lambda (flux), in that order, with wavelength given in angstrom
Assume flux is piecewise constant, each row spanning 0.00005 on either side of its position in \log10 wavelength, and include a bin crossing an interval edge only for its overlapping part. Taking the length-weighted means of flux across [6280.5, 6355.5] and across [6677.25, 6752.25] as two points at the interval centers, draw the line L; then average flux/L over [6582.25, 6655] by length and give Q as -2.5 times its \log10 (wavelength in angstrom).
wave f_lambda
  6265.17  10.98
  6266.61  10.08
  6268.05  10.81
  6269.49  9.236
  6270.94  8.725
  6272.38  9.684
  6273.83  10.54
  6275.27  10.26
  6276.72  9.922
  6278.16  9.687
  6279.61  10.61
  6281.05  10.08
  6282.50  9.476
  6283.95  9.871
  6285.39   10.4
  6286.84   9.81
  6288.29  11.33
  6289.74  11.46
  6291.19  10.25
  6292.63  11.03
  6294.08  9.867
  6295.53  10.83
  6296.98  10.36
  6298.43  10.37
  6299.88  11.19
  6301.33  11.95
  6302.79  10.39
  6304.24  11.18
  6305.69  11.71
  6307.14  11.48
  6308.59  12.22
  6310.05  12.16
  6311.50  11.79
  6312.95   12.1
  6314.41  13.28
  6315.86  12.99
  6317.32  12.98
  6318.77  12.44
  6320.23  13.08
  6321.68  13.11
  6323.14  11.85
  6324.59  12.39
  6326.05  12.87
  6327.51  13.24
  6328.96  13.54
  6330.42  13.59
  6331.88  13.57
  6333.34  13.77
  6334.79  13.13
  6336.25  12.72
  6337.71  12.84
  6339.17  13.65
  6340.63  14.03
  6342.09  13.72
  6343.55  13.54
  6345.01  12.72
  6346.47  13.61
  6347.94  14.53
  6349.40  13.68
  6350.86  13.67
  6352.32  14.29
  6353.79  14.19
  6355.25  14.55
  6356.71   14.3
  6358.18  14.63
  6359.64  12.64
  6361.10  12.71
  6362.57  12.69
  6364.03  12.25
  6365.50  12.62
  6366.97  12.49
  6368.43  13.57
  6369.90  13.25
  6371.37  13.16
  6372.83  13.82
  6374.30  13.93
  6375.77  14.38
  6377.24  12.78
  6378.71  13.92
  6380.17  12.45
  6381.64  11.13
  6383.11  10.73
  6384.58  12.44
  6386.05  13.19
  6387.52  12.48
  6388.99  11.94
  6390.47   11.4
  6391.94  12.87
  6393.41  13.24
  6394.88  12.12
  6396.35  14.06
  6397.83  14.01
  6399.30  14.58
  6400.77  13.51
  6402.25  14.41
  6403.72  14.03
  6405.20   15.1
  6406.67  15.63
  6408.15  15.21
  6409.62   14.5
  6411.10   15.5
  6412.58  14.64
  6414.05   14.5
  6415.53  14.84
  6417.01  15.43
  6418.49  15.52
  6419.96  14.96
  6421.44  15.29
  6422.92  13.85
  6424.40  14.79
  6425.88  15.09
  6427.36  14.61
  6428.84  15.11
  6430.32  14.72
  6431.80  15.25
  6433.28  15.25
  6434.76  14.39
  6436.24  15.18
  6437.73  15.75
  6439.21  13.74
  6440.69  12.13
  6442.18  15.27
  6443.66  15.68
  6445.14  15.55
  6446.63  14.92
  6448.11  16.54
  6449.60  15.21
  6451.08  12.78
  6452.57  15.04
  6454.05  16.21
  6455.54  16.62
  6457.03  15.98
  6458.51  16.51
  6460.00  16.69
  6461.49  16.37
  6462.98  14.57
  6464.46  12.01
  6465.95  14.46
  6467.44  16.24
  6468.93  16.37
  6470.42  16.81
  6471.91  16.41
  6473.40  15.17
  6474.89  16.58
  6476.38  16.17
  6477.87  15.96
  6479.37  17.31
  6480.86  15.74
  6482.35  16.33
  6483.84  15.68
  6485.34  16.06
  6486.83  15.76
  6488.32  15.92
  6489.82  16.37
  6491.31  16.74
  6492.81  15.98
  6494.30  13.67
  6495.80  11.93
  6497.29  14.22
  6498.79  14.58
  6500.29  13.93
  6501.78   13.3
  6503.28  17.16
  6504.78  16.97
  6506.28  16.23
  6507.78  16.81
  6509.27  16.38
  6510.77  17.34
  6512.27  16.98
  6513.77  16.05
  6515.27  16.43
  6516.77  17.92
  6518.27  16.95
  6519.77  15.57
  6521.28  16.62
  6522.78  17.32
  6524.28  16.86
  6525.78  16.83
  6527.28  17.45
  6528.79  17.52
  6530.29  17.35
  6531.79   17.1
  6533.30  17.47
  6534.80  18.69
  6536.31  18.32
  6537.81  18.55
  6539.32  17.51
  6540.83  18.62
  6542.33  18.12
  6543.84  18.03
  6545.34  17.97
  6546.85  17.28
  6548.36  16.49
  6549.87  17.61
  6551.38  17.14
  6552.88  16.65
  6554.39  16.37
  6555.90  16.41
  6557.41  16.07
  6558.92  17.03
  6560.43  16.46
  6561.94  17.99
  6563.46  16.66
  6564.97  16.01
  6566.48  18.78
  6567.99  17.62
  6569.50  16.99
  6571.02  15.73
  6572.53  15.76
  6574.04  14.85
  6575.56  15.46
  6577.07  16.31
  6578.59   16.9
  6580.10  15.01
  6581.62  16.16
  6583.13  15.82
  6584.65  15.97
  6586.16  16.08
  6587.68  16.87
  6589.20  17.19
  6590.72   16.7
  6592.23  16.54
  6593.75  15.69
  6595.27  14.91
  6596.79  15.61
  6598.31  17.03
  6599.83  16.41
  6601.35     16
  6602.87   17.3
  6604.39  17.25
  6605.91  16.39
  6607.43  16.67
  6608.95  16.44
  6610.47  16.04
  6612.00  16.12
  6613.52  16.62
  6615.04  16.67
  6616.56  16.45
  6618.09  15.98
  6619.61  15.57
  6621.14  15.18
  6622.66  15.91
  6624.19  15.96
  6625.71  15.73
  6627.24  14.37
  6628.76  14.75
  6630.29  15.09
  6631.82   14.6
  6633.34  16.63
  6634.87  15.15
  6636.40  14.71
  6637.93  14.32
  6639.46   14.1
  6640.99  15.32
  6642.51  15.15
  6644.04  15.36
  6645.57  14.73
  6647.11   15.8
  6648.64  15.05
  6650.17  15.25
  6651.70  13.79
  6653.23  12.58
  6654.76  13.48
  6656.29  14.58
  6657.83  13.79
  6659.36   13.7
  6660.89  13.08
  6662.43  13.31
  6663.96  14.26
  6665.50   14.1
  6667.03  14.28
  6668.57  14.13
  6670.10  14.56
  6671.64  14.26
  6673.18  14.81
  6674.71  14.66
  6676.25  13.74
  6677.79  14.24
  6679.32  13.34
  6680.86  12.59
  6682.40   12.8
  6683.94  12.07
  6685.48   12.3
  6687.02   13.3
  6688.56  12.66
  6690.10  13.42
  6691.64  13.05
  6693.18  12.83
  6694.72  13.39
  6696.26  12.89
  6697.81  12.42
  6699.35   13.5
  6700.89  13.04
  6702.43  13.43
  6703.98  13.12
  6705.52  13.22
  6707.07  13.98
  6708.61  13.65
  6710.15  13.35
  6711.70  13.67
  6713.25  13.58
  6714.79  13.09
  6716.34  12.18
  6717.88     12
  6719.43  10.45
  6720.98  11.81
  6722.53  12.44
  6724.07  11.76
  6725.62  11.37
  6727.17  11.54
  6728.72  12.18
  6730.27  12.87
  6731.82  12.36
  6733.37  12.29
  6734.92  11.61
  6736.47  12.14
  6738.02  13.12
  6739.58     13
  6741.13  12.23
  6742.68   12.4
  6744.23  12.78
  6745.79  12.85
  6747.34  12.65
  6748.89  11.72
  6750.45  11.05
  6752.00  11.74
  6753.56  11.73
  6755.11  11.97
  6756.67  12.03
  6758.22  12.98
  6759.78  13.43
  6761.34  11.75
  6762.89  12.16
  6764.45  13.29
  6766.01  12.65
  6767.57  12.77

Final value -0.24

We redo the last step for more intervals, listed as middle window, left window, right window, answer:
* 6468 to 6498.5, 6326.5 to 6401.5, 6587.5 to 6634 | -0.081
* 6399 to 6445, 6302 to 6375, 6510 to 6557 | 0.004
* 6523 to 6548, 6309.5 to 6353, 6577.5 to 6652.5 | -0.176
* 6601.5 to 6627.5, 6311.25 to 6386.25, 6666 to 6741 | -0.237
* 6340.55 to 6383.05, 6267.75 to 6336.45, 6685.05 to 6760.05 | -0.154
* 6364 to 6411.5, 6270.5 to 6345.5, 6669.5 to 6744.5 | -0.119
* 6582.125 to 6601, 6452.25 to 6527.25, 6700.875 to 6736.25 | -0.127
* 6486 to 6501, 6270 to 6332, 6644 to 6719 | -0.194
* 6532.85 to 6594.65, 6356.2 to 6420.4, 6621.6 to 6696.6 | -0.205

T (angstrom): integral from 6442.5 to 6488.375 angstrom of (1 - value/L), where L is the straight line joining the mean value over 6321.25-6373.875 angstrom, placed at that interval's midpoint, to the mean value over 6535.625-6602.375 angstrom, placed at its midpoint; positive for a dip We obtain -1.7 angstrom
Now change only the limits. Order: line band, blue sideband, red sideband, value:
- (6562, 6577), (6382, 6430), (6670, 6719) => -3.2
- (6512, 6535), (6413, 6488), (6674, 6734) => -3.8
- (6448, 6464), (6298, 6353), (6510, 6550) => 0.1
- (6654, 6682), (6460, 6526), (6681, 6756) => -1.3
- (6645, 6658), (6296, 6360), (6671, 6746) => -1.5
